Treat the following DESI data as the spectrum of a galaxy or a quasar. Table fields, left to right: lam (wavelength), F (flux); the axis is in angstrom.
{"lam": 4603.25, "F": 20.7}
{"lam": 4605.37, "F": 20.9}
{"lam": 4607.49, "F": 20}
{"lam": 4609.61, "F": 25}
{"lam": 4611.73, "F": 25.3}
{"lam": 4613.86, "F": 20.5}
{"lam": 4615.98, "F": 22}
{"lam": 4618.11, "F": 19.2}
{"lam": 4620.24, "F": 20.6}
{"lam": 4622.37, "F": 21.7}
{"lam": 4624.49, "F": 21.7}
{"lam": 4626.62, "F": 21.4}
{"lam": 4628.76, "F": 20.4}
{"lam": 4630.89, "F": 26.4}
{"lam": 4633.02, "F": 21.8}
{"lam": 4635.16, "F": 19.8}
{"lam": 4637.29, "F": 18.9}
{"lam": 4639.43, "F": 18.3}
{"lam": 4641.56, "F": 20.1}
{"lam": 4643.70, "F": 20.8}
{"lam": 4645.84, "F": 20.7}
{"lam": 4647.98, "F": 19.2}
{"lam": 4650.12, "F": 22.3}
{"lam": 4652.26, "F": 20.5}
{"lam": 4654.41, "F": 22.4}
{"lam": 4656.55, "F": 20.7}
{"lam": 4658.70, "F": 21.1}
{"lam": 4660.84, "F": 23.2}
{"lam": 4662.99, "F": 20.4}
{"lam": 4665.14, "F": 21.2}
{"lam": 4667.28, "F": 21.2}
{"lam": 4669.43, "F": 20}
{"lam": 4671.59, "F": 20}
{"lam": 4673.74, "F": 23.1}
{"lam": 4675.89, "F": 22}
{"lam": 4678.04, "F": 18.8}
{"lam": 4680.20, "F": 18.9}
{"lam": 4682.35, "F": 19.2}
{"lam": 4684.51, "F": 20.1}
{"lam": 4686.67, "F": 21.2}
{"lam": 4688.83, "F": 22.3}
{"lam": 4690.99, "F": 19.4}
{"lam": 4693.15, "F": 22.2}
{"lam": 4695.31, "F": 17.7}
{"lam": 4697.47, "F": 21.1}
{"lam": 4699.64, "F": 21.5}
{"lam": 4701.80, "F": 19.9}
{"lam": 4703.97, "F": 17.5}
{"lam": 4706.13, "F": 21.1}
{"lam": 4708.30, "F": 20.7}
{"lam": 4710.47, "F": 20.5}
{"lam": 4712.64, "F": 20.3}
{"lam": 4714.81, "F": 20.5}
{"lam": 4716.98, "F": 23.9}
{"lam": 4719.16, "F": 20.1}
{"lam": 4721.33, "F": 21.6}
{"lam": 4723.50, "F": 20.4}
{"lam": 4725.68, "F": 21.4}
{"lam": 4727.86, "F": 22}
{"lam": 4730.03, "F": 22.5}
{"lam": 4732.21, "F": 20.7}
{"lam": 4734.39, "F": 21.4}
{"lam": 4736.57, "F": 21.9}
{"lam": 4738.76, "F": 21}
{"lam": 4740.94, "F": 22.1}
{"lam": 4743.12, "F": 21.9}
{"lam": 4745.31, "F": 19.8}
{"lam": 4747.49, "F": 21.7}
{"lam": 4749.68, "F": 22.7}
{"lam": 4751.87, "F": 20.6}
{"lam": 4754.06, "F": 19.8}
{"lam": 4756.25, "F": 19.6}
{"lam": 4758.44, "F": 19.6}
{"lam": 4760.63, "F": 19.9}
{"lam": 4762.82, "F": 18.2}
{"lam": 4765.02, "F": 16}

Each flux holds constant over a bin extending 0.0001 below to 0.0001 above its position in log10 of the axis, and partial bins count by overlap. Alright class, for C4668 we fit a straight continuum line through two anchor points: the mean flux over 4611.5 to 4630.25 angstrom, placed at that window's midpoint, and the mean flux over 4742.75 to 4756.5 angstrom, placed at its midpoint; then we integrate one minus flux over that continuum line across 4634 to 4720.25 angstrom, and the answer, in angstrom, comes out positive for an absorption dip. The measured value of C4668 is 2.36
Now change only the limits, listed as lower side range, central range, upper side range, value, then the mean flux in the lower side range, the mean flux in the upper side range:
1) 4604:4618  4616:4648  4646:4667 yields 1.23 angstrom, 22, 21.2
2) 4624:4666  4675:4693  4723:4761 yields 0.64 angstrom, 21.1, 21.1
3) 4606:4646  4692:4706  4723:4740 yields 0.88 angstrom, 21.3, 21.4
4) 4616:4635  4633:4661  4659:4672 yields 0.94 angstrom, 21.6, 21.1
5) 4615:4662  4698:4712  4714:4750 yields 0.74 angstrom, 21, 21.5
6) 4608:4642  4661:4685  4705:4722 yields 0.77 angstrom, 21.4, 21.1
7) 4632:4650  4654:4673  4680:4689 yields -0.89 angstrom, 20.1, 20.3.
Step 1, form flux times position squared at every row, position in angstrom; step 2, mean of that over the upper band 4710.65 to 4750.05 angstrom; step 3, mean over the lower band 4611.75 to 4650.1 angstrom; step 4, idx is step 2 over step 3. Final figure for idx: 1.07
